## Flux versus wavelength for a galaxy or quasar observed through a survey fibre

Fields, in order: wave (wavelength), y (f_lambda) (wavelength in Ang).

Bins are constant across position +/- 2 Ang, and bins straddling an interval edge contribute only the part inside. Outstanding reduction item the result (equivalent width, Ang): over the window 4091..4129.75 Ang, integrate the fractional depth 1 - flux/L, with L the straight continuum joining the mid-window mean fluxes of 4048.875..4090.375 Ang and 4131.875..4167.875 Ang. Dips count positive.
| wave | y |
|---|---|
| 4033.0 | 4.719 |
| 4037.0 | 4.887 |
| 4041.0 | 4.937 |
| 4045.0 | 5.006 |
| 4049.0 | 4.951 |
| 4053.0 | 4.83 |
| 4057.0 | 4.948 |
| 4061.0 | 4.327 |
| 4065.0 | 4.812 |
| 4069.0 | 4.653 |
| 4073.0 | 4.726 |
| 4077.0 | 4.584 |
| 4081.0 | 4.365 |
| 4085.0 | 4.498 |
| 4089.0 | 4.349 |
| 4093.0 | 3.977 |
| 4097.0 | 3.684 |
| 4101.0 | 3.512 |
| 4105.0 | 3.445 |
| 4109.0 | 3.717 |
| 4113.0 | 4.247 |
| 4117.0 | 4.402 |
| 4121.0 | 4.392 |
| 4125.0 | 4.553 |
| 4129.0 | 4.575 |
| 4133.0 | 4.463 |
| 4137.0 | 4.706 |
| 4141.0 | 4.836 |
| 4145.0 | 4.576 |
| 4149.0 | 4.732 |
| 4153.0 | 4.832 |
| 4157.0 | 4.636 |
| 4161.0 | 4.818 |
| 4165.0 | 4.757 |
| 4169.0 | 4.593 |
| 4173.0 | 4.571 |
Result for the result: 5.3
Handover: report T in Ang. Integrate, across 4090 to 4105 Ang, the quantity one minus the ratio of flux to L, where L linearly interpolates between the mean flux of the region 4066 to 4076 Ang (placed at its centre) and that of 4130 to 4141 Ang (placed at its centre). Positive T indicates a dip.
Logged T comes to 3.0 Ang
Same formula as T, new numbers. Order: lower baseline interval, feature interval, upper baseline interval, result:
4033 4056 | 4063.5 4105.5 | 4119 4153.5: 4.6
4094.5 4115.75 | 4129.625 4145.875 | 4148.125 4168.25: -1.1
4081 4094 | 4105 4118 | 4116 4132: 1.3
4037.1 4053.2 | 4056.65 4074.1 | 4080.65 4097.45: -0.3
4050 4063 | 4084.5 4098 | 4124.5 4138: 1.5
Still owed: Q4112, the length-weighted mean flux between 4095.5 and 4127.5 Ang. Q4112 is 4.01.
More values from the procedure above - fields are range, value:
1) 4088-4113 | 3.8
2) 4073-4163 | 4.37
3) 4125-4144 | 4.63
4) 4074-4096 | 4.34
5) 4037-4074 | 4.81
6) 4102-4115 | 3.78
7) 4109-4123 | 4.26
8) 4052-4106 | 4.34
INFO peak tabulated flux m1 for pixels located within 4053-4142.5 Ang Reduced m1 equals 4.948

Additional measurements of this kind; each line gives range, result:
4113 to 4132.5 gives 4.575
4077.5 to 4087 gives 4.498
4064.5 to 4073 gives 4.812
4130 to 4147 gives 4.836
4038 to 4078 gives 5.006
